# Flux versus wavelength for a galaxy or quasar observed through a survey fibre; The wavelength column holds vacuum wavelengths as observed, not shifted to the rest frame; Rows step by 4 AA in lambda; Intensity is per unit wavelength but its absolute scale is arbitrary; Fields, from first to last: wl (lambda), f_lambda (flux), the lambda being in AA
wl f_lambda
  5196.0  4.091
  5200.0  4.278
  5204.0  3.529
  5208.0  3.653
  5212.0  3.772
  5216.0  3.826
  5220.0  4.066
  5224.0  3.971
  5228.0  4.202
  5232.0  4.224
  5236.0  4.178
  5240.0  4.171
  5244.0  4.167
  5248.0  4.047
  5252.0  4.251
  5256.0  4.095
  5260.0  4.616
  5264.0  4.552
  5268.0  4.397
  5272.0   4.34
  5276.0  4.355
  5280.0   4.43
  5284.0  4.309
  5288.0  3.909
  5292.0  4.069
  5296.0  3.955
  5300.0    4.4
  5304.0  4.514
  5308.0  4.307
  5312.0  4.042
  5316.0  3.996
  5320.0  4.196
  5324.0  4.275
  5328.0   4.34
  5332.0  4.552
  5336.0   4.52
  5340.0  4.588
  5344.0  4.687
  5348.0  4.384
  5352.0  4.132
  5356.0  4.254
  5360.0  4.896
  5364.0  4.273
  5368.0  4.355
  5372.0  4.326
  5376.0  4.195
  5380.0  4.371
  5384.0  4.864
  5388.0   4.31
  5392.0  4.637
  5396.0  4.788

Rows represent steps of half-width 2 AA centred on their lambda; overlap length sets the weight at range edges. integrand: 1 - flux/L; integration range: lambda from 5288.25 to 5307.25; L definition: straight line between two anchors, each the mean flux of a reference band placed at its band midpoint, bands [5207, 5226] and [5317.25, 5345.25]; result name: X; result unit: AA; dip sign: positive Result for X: 0.3 AA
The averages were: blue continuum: 3.87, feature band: 4.21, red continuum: 4.43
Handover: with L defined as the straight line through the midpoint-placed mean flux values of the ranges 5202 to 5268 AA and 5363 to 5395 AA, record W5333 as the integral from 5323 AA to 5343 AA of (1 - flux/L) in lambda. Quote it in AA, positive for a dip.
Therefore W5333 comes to -0.7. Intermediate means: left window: 4.09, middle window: 4.48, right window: 4.43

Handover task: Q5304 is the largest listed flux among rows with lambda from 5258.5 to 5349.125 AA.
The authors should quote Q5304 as 4.687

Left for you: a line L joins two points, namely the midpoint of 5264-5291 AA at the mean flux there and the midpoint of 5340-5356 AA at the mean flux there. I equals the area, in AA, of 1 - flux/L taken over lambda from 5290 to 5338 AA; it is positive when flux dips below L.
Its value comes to 1.0 AA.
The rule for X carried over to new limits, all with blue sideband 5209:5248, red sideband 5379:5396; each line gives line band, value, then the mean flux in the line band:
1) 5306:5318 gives 0.60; 4.12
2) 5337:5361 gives -0.10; 4.47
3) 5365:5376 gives 0.53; 4.31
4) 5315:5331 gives 0.49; 4.24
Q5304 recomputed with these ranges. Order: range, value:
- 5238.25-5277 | 4.616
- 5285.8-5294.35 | 4.069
